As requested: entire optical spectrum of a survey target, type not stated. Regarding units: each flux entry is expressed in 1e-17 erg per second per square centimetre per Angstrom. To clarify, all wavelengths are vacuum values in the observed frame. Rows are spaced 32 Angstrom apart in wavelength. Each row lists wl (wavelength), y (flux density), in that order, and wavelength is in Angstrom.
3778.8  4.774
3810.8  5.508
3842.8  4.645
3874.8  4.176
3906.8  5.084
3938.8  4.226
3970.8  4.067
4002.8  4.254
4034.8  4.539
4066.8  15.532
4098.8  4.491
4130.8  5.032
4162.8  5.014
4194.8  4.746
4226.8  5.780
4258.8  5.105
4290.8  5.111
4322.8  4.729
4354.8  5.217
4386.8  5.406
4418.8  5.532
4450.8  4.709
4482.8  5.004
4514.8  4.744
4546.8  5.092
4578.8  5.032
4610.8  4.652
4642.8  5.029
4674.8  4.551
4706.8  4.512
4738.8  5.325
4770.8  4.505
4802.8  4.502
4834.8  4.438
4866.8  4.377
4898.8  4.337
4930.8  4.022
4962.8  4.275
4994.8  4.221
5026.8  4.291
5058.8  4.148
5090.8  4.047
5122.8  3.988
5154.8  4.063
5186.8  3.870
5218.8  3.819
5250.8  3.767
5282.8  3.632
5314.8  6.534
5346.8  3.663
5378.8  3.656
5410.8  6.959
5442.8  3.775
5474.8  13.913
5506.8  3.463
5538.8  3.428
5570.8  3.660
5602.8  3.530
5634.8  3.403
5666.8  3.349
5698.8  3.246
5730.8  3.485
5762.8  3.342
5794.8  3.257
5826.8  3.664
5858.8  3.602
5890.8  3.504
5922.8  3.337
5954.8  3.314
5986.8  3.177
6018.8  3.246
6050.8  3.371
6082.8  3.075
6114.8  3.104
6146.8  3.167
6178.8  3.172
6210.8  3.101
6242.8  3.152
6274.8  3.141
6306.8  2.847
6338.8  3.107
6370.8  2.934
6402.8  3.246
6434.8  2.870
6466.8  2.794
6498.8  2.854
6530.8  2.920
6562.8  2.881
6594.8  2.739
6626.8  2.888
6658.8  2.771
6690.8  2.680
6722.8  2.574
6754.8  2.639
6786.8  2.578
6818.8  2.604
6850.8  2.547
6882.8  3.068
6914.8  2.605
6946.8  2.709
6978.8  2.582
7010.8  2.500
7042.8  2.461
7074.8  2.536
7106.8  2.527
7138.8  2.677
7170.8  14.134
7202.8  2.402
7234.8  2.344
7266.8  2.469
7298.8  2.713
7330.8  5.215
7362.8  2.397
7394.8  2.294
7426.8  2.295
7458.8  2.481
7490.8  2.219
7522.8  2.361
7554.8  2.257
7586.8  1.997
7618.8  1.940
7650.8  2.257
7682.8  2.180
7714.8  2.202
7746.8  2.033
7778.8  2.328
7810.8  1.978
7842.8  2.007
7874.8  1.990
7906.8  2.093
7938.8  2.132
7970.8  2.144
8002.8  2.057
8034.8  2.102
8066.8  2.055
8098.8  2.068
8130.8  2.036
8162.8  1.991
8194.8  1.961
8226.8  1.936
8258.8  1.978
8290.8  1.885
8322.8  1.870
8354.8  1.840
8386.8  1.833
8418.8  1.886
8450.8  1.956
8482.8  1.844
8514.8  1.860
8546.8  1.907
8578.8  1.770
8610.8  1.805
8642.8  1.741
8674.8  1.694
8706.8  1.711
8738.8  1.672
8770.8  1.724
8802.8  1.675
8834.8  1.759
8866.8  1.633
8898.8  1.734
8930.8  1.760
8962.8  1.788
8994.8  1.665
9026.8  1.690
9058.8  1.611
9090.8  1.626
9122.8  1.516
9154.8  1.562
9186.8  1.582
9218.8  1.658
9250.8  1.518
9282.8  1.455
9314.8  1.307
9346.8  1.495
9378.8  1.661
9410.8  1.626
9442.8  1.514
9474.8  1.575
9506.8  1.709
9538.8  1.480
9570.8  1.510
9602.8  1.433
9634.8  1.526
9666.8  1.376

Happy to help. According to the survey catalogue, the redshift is 0.090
